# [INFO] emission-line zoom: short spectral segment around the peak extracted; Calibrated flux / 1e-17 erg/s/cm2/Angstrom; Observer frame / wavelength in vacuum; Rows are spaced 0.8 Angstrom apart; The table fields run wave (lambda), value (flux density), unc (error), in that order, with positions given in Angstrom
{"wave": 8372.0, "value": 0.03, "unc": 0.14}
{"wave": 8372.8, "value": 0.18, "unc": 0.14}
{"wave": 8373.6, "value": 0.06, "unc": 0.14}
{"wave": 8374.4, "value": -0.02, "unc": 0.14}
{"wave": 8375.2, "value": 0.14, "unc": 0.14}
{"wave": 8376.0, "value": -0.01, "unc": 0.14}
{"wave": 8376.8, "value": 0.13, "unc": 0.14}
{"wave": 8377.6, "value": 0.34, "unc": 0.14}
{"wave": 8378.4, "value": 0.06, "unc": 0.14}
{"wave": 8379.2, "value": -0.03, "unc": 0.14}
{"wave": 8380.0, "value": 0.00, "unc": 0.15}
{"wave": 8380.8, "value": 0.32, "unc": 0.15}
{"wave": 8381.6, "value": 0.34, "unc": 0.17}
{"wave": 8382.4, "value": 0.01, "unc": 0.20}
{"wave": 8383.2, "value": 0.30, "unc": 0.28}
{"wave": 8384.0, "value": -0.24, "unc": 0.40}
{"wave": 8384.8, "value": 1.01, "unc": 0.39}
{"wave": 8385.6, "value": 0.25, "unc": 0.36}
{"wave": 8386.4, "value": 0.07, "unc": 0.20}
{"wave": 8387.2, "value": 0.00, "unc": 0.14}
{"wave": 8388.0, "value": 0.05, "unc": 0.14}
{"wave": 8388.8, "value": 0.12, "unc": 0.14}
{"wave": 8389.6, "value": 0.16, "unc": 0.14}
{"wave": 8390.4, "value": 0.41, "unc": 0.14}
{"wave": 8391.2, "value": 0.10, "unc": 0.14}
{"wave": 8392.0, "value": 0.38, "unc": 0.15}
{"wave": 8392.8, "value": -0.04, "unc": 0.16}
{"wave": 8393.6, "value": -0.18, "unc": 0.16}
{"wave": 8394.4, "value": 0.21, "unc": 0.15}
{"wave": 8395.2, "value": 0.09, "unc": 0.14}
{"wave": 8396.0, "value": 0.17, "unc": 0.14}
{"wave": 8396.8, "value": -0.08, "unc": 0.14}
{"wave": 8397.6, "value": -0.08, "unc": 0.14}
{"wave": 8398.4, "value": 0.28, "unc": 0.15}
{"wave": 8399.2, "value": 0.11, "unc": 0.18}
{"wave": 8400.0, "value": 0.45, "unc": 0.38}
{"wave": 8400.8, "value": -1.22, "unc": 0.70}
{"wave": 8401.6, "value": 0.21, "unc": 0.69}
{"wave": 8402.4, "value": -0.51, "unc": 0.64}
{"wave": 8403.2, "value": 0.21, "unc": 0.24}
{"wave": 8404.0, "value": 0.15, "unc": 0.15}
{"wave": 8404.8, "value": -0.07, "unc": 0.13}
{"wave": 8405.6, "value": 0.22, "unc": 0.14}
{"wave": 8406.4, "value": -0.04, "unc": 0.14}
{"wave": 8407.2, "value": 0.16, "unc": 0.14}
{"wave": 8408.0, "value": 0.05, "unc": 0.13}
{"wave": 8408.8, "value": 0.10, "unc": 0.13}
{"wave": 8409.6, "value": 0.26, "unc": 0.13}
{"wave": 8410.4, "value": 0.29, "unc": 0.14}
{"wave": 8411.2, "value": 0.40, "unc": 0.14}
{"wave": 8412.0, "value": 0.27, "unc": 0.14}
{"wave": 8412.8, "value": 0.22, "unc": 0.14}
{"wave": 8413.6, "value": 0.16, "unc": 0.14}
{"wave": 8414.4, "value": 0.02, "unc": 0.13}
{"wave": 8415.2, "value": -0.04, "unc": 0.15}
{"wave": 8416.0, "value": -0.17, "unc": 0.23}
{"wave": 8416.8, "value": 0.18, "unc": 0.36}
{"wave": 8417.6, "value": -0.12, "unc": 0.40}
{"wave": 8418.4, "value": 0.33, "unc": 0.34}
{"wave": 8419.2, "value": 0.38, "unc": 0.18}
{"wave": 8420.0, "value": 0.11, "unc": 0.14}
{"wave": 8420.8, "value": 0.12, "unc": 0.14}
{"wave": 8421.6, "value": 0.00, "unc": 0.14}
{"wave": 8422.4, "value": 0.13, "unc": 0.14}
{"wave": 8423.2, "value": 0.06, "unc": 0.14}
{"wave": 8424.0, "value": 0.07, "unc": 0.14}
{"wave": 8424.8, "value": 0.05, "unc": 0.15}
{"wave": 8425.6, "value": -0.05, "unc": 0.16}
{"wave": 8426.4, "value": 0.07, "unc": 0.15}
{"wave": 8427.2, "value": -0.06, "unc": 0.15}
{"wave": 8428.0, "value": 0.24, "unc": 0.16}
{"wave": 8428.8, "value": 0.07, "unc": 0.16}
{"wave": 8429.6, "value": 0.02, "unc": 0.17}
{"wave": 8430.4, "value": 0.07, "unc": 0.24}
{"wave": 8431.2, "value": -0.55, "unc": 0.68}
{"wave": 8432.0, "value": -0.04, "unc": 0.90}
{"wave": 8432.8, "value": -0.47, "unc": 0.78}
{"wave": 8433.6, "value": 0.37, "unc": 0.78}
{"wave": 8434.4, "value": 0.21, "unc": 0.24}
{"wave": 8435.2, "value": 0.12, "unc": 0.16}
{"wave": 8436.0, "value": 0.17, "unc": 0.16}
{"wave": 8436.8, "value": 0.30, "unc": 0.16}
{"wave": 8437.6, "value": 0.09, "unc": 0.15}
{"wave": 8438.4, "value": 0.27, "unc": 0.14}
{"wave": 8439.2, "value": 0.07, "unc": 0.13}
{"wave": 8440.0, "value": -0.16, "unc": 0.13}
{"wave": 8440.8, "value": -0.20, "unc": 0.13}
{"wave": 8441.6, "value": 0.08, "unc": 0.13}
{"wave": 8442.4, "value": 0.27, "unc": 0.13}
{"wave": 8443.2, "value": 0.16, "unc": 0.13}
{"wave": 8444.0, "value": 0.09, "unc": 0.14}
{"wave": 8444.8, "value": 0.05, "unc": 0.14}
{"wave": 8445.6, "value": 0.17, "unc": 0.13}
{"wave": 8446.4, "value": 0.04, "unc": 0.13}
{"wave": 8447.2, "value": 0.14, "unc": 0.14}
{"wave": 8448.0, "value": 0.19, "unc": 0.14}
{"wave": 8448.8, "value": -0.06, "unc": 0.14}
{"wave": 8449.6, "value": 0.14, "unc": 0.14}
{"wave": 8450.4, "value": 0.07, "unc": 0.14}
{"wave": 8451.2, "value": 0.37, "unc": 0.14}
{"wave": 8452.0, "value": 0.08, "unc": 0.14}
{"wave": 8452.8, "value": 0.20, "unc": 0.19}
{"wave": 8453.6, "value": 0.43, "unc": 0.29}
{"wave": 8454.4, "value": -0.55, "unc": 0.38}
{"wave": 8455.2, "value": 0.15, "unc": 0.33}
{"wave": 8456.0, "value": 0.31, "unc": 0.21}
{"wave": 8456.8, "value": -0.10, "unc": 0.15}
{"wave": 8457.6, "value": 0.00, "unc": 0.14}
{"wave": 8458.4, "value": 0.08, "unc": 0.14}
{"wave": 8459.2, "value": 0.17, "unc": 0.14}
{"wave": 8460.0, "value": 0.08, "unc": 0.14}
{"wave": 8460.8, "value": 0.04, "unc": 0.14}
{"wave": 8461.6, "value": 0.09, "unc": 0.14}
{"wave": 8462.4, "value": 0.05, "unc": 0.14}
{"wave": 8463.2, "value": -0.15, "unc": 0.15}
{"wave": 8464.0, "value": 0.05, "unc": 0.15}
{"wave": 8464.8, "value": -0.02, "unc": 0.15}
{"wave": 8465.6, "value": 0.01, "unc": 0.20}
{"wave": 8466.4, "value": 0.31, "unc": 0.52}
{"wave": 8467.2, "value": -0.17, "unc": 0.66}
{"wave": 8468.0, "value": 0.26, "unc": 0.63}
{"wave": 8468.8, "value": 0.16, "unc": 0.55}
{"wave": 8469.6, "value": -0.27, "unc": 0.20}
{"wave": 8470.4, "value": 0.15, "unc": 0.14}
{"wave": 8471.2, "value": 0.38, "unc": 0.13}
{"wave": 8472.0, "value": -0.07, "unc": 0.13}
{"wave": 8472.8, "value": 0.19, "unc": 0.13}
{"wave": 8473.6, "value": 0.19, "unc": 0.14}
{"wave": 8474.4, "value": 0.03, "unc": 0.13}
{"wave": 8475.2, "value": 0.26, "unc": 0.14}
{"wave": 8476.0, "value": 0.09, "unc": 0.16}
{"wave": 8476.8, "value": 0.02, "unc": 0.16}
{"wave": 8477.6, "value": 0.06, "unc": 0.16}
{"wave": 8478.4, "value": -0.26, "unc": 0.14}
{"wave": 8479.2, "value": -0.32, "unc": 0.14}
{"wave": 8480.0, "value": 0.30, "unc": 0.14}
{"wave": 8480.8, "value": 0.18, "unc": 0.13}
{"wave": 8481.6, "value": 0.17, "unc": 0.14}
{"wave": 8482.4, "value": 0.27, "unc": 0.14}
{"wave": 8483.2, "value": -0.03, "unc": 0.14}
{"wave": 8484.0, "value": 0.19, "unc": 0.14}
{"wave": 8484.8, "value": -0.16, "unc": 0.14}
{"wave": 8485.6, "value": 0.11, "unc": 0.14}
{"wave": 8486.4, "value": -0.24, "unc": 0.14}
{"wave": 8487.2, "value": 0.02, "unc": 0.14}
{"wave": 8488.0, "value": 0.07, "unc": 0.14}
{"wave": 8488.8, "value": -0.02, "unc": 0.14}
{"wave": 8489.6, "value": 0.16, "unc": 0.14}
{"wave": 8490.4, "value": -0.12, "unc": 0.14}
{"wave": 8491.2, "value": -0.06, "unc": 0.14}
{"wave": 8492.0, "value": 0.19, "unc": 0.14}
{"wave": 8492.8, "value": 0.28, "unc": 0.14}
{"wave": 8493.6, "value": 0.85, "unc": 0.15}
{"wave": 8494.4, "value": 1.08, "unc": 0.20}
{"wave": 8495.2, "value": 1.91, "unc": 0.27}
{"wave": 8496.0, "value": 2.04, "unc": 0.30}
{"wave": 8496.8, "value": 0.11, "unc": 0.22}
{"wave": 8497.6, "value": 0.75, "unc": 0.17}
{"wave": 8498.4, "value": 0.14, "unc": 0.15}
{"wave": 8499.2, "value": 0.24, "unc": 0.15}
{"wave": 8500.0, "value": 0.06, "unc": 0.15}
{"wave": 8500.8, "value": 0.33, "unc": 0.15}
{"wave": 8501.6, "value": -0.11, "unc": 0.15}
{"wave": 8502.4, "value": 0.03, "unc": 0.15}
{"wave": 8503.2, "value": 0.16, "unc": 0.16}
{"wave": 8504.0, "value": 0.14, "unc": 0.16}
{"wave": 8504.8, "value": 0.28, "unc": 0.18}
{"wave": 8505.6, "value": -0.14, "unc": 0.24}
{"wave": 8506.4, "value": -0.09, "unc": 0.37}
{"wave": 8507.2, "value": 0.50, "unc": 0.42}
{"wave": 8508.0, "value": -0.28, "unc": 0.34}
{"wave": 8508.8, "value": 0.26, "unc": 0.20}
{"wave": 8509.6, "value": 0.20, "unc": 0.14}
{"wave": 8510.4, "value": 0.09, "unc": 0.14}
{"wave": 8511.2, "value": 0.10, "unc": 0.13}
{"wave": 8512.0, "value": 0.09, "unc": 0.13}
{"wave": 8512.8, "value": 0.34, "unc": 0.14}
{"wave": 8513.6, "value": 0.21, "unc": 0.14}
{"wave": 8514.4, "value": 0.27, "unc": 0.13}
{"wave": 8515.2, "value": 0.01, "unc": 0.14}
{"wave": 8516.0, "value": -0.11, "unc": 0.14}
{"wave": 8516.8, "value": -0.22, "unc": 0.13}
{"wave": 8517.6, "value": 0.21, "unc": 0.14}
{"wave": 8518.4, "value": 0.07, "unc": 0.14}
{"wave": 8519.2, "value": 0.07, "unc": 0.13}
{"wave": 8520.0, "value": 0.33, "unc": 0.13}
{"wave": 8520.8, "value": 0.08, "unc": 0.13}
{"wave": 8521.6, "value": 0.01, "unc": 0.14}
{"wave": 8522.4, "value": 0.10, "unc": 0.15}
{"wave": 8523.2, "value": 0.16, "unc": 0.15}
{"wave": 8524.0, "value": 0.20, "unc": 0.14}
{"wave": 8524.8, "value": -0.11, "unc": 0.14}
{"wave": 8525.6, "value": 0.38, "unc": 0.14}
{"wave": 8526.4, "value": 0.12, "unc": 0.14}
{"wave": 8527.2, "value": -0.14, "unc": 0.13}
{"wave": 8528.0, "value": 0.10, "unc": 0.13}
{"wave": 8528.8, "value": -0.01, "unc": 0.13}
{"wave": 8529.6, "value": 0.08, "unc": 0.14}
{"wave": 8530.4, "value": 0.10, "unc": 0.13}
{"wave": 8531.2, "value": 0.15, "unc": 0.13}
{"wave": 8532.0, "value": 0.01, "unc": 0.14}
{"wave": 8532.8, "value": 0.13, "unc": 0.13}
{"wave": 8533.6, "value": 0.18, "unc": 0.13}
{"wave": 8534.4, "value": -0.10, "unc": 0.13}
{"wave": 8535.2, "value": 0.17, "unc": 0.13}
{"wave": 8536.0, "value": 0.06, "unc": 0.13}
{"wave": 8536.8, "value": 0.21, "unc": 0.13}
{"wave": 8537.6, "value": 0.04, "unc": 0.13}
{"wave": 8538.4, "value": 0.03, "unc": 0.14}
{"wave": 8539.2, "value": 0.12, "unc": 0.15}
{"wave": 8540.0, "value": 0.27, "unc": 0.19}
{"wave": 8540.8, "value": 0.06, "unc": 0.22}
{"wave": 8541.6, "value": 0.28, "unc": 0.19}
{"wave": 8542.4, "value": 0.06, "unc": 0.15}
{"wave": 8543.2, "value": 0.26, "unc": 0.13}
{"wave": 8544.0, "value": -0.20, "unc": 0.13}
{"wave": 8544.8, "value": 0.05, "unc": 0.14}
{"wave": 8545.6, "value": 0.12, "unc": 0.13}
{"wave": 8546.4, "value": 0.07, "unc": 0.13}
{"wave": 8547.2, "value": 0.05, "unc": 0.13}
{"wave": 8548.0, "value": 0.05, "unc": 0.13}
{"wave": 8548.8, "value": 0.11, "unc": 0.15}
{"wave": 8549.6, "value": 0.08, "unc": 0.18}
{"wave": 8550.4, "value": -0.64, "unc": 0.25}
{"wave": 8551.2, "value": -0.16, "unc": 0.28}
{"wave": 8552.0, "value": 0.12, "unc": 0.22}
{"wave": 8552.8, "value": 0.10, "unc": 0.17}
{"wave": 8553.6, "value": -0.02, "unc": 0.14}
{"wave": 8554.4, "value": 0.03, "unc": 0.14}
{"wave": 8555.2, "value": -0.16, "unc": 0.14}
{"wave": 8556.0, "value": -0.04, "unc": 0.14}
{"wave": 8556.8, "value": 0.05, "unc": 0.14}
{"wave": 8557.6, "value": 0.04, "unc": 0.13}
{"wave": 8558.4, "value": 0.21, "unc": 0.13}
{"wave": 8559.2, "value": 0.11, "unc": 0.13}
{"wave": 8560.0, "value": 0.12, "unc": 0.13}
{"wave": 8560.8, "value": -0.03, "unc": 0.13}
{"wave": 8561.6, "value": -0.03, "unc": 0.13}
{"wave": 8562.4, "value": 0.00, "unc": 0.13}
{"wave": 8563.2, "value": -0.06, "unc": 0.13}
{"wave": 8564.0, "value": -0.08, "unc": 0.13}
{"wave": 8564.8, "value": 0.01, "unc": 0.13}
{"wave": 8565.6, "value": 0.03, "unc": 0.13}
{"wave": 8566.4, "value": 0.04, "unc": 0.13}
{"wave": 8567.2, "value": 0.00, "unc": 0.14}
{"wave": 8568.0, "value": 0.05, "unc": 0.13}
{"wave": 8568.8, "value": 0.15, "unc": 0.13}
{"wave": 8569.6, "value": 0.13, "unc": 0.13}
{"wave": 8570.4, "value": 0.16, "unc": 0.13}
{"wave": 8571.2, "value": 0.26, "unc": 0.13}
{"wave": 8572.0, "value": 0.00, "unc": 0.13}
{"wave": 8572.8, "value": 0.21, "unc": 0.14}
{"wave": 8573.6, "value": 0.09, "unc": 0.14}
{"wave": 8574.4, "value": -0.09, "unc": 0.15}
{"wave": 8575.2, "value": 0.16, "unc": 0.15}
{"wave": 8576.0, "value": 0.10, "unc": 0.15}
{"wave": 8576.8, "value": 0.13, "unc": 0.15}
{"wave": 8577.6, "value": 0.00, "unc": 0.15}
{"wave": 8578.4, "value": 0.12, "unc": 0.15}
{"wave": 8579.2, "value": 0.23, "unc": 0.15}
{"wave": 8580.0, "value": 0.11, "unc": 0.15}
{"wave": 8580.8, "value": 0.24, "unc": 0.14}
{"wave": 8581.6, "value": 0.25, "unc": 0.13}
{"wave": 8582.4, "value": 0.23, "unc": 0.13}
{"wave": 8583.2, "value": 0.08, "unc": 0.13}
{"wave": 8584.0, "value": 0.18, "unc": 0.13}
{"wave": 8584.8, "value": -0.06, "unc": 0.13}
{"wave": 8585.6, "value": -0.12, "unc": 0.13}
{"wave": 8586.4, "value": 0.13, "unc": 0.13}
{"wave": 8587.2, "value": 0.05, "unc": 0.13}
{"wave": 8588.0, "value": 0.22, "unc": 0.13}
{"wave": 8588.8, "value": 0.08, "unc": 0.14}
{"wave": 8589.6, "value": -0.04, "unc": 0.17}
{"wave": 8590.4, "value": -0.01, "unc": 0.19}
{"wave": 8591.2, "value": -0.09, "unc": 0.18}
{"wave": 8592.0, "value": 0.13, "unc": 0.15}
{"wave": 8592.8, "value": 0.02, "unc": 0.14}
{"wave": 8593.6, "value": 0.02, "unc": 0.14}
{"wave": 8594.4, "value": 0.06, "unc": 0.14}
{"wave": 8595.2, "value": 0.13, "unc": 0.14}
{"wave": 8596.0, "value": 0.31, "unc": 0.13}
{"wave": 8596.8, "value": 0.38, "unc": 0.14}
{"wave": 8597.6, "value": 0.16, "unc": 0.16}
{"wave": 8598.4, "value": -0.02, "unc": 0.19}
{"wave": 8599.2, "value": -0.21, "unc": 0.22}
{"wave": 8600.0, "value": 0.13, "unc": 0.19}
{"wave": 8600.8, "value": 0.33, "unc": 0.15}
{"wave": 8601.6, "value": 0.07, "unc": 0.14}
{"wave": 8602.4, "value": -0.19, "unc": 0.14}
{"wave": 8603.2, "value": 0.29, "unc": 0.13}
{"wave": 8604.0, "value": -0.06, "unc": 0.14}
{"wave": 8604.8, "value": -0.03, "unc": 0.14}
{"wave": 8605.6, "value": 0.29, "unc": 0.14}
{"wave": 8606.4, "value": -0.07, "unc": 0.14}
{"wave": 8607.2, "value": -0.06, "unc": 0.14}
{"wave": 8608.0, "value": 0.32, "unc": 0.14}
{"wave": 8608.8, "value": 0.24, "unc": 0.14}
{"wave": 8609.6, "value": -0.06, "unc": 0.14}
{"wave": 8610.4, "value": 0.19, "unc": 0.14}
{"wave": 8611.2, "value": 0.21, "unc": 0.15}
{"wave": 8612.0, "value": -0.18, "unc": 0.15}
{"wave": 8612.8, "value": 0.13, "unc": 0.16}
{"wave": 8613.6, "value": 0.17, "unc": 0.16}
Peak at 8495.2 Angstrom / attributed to H-beta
